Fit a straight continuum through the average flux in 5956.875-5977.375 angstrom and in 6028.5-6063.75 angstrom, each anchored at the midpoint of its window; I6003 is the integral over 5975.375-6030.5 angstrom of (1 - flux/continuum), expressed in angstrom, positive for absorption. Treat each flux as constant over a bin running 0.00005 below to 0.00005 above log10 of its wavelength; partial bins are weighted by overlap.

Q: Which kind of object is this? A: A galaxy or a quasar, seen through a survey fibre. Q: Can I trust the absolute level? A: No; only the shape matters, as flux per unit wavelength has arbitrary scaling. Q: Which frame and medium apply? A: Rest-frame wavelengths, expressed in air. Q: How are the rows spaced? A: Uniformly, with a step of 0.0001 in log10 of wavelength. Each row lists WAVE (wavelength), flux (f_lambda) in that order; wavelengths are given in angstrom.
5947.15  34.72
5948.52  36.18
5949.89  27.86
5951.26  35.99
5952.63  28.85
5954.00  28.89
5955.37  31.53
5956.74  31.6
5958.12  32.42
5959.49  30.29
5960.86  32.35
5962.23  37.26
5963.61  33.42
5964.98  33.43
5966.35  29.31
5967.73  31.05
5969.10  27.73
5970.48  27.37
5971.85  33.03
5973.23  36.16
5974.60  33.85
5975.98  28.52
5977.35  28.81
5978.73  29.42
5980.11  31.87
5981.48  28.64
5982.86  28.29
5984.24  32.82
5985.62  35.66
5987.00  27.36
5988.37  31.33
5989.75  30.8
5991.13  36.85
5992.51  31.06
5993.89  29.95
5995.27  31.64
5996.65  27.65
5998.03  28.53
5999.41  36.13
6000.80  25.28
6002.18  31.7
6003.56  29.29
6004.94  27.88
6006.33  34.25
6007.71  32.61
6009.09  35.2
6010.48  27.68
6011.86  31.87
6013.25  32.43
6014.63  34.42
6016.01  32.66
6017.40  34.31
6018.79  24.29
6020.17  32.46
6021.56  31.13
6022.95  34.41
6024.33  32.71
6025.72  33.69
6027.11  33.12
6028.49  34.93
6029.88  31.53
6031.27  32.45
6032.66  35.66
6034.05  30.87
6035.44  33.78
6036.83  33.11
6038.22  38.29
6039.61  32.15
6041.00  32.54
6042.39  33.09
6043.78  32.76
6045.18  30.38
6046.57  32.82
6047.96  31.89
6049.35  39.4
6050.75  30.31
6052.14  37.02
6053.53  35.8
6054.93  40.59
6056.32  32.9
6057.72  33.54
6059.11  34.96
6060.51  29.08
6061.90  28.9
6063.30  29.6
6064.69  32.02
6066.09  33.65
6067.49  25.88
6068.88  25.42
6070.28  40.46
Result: 2.0 angstrom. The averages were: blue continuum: 31.8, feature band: 31.3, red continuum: 33.4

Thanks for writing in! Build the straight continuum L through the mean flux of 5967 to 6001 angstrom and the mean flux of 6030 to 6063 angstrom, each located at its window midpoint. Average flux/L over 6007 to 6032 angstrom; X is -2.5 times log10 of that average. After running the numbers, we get 0.00 mag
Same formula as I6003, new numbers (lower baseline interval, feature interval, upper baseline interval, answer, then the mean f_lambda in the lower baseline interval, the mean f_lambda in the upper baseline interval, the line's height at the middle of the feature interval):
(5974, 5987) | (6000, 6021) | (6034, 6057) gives 0.7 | 30.7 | 34.1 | 32.2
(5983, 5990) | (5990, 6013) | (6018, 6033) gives 0.5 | 31.4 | 32.3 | 31.8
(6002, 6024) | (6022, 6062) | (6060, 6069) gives -4.1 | 31.7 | 29.5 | 30.5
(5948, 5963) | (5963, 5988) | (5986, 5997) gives 0.5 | 32.1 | 31.1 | 31.5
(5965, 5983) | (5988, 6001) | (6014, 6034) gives 0.1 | 30.5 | 32.6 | 31.4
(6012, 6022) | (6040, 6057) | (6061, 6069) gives -2.1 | 31.7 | 29.5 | 30.3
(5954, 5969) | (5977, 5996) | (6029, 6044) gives 0.8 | 31.9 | 33.3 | 32.4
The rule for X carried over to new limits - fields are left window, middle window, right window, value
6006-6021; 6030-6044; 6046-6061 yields 0.001 mag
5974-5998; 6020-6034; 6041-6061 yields -0.013 mag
